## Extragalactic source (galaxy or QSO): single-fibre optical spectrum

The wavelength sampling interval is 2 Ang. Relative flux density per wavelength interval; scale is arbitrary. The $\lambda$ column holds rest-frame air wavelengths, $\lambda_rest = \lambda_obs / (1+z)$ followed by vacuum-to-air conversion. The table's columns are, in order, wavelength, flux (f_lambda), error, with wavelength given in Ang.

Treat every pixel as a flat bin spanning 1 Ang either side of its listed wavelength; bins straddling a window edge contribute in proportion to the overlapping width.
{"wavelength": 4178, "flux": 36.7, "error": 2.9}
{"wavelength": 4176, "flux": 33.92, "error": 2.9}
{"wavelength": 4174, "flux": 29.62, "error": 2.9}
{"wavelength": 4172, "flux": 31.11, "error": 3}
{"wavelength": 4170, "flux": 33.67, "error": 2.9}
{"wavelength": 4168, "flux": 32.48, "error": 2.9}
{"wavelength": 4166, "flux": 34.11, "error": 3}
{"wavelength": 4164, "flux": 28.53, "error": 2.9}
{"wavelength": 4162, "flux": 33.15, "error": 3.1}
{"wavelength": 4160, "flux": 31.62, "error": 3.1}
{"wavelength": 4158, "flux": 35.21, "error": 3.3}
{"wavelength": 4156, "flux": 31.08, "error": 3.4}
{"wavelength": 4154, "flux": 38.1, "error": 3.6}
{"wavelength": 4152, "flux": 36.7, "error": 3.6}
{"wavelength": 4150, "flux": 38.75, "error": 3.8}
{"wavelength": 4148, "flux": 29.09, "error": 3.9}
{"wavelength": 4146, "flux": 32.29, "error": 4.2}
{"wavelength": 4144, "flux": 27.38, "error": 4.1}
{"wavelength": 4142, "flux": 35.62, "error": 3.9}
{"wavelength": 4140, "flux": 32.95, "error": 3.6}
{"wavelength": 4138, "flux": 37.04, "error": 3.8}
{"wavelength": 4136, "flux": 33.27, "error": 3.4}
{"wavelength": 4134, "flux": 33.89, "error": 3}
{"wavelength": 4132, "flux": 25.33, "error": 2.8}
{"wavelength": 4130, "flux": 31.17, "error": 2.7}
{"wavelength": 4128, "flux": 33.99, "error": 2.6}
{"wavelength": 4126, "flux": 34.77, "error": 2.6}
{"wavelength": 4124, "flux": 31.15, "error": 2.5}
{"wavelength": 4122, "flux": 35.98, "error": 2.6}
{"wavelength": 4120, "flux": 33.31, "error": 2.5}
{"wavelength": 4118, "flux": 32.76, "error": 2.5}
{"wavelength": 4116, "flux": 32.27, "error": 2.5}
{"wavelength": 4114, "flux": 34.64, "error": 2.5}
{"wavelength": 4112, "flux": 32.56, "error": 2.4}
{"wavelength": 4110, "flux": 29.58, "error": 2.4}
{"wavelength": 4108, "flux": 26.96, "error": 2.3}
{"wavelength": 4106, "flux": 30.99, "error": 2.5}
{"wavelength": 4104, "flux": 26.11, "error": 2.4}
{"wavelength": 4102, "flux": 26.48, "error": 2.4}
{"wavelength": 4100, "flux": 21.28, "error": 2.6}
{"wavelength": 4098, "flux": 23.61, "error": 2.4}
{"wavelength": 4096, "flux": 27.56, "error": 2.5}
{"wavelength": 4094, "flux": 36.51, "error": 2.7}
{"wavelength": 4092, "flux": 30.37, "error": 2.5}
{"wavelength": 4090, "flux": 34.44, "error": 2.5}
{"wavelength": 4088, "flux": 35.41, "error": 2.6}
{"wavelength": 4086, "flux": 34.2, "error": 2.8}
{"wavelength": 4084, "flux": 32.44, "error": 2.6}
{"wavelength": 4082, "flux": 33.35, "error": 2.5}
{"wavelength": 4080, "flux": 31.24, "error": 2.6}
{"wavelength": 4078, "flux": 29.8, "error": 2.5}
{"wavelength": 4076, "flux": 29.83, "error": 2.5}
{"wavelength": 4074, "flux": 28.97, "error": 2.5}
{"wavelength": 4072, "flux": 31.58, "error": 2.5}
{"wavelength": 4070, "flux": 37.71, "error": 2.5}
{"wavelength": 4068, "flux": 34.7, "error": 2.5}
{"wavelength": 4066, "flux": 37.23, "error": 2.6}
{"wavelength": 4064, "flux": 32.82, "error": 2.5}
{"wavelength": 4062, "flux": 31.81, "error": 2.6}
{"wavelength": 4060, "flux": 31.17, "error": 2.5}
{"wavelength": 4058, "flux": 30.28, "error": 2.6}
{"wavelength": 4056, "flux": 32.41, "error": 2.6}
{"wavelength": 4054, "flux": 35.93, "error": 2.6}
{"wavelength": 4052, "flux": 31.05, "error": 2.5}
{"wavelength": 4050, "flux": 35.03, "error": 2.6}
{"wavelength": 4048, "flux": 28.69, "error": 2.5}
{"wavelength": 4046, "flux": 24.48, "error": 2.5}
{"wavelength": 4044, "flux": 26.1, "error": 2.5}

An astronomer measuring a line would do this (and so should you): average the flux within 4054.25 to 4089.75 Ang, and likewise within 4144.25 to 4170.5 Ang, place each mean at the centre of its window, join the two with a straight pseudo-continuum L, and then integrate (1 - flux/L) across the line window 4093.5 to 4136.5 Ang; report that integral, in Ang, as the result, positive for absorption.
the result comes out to 3.2 Ang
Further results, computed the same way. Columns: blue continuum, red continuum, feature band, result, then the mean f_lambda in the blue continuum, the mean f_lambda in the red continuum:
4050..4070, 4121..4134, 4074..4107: 2.7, 33.4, 32.2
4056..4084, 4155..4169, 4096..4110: 2.6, 32.4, 32.3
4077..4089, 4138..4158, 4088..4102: 1.6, 32.7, 33.8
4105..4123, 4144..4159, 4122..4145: 0.4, 32.1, 34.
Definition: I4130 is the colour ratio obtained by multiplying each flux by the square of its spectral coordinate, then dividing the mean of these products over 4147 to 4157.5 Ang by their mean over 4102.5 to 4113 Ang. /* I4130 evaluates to 1.22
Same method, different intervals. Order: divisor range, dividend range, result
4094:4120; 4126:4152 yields 1.14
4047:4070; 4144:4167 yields 1.05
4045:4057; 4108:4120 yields 1.06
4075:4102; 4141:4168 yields 1.12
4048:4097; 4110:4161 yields 1.05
